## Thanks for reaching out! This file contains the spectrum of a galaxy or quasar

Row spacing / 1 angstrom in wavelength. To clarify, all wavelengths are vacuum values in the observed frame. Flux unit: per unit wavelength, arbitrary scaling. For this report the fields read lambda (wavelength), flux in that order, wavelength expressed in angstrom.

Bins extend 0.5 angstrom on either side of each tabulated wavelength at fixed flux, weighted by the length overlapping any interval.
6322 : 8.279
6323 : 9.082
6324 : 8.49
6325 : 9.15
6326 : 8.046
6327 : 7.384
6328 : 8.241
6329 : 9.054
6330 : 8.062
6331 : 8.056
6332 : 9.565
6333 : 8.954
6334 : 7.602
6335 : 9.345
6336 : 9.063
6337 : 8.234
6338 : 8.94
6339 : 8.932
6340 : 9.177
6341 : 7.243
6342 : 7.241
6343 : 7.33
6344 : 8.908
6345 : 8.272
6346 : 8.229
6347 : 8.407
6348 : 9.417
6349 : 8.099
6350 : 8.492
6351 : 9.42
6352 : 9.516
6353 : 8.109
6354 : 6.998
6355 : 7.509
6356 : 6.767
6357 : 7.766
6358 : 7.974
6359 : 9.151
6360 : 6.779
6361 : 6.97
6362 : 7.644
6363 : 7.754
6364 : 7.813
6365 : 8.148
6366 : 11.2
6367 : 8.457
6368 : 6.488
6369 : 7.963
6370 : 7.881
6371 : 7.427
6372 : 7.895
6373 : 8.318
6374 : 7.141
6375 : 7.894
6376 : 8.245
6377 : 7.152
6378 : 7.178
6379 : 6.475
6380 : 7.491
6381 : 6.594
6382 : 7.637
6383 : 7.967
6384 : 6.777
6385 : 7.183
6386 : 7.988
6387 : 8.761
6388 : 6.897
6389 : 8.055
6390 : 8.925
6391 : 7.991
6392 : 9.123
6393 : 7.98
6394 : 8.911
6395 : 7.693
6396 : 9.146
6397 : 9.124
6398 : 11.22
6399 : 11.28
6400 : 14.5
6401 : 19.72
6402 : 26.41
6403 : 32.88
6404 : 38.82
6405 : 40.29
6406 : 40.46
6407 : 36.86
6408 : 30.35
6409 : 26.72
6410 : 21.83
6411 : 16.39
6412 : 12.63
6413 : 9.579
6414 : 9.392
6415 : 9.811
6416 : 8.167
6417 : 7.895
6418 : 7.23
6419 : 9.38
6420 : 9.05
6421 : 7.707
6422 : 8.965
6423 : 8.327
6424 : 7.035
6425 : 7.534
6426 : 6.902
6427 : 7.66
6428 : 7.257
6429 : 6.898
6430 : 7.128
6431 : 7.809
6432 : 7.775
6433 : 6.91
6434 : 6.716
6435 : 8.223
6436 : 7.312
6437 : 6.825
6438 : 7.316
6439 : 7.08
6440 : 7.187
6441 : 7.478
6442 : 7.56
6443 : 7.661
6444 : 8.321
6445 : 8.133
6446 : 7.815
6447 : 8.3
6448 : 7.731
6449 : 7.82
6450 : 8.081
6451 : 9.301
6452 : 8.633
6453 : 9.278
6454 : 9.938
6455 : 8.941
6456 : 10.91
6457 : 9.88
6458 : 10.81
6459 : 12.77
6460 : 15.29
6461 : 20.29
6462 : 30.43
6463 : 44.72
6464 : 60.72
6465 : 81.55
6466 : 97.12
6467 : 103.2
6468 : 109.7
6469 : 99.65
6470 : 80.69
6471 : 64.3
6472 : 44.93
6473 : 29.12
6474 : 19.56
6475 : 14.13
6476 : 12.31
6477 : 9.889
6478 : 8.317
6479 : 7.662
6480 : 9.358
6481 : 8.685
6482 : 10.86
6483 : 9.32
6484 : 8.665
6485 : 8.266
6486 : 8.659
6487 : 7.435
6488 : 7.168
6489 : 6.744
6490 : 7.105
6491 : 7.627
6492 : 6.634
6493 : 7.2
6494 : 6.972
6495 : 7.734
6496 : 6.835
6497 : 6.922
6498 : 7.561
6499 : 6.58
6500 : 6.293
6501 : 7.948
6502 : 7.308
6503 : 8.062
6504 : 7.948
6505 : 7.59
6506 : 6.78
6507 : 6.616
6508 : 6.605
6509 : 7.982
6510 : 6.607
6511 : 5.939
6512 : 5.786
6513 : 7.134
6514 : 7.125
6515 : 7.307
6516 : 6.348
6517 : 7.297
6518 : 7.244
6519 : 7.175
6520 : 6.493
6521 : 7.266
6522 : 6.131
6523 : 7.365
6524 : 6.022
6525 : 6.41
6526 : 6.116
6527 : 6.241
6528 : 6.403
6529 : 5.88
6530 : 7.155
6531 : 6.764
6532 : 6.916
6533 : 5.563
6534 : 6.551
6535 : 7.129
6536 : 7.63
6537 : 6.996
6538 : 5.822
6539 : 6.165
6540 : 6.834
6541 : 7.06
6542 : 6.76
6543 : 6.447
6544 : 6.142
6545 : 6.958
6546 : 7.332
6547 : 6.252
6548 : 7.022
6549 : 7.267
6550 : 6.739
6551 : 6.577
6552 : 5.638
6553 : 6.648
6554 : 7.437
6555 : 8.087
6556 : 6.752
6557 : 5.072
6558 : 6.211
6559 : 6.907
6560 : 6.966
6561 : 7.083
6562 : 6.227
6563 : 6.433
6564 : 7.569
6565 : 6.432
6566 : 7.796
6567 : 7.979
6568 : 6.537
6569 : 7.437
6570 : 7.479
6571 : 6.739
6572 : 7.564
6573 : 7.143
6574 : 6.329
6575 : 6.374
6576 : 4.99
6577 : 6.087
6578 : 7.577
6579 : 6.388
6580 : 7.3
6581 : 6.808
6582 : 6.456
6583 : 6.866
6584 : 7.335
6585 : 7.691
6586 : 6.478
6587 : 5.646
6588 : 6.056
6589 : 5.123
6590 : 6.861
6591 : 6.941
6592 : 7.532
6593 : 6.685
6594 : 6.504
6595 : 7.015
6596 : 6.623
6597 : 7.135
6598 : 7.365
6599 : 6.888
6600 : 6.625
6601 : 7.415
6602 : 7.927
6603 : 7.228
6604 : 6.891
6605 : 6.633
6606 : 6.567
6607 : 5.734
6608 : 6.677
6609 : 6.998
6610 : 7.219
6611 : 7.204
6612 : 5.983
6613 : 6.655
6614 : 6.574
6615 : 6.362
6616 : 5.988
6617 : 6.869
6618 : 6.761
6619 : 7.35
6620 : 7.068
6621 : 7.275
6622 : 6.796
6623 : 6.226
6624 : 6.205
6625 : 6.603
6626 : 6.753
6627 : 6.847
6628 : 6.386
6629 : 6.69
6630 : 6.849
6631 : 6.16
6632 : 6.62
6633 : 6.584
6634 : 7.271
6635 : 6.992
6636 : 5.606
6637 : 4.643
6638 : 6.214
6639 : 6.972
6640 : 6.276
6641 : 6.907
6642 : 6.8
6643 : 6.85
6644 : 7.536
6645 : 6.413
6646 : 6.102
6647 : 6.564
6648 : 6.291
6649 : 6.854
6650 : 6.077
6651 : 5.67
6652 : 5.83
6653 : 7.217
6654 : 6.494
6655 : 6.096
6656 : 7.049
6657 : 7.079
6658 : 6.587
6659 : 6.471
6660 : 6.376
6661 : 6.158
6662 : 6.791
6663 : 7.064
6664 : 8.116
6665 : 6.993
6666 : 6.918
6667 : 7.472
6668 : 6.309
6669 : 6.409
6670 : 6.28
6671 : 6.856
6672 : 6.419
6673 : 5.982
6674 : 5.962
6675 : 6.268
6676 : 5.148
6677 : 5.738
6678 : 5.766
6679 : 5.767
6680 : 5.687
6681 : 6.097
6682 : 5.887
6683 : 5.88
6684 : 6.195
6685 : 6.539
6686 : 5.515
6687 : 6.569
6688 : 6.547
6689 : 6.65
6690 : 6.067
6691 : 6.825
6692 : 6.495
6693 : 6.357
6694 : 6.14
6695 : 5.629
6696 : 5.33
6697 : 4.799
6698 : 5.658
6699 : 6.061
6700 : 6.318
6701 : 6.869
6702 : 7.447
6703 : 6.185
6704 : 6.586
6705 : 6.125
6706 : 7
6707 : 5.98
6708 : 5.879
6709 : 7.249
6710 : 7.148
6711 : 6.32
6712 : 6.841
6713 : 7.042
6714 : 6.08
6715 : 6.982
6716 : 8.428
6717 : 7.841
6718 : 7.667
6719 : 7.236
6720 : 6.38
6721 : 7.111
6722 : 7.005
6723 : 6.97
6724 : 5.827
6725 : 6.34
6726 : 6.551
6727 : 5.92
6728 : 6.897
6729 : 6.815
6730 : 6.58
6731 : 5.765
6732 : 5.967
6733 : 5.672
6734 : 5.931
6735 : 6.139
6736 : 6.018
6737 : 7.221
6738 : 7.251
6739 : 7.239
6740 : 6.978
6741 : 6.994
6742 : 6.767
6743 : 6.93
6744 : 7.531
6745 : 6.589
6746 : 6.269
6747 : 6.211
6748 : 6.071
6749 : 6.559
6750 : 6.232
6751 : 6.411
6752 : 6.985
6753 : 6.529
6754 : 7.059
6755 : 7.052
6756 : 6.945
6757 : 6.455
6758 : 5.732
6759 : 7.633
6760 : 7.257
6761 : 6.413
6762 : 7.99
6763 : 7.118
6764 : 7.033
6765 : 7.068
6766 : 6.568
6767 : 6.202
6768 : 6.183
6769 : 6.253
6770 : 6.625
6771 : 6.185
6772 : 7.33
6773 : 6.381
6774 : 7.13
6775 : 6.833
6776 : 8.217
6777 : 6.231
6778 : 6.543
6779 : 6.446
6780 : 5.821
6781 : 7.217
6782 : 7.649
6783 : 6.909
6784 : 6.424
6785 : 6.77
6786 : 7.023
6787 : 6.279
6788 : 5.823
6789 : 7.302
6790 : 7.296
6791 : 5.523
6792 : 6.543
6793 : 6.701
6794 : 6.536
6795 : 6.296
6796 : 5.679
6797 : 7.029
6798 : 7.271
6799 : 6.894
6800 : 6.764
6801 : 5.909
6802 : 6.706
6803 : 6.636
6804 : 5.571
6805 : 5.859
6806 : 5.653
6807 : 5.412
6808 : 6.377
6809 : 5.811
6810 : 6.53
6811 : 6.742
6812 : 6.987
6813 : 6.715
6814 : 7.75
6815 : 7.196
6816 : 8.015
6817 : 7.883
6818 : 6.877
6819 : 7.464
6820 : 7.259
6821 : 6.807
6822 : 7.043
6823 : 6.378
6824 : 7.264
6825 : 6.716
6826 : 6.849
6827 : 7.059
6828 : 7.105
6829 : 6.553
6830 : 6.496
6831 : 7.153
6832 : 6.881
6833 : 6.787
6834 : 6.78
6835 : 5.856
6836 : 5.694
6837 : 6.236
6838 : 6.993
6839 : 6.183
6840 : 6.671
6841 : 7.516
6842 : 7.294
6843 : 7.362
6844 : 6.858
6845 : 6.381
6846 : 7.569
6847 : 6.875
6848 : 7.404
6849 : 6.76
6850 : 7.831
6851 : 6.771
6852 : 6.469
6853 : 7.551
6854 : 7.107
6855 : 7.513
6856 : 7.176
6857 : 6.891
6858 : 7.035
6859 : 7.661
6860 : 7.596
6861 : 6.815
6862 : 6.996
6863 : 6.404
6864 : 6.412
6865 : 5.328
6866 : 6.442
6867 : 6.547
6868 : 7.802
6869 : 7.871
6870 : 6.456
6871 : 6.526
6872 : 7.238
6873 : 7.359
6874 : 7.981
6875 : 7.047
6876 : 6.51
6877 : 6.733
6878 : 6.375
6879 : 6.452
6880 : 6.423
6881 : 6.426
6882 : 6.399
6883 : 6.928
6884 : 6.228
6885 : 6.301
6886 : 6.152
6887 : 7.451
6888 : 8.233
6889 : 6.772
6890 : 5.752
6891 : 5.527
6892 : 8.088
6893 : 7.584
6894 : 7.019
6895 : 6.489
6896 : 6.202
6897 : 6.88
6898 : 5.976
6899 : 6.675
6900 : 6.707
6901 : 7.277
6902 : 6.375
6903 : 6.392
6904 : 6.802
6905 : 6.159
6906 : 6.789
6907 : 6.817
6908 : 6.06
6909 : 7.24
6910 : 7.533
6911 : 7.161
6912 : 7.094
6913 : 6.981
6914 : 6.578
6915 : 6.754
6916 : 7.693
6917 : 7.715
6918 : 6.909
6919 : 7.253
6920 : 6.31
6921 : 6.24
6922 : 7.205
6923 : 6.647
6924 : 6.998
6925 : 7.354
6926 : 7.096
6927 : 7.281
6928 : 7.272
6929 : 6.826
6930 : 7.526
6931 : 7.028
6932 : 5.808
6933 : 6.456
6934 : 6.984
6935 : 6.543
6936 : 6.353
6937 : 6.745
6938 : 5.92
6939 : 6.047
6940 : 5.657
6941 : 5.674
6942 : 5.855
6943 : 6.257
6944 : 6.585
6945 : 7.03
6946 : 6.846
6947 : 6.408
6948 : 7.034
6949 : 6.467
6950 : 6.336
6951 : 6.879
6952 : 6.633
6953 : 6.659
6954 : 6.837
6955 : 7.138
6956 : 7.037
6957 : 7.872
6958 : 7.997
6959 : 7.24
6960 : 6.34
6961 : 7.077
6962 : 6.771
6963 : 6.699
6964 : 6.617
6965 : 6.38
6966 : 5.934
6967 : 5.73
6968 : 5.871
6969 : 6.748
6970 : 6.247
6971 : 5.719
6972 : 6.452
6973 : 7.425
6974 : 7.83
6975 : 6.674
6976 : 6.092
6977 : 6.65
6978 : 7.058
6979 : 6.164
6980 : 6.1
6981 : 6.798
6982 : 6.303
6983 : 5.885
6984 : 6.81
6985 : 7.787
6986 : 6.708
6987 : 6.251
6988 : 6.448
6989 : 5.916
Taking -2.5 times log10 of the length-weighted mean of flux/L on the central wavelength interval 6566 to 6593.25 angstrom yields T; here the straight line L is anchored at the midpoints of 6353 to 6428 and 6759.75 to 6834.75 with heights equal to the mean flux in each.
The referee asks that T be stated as 0.338 mag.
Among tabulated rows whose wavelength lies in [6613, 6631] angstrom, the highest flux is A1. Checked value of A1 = 7.35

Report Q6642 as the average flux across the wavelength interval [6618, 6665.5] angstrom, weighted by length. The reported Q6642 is 6.61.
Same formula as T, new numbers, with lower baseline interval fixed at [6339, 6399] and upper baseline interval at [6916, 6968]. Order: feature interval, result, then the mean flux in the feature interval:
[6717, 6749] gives 0.092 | 6.63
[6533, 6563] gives 0.146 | 6.69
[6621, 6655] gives 0.146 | 6.5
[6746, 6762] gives 0.078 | 6.67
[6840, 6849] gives -0.025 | 7.11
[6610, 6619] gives 0.133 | 6.63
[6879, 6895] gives 0.018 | 6.73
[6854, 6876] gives -0.015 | 7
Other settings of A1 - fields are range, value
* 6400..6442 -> 40.46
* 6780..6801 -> 7.649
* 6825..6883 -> 7.981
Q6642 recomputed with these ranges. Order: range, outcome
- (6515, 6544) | 6.65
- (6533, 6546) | 6.69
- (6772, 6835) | 6.72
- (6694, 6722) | 6.6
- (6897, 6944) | 6.72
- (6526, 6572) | 6.76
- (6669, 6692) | 6.13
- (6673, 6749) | 6.43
